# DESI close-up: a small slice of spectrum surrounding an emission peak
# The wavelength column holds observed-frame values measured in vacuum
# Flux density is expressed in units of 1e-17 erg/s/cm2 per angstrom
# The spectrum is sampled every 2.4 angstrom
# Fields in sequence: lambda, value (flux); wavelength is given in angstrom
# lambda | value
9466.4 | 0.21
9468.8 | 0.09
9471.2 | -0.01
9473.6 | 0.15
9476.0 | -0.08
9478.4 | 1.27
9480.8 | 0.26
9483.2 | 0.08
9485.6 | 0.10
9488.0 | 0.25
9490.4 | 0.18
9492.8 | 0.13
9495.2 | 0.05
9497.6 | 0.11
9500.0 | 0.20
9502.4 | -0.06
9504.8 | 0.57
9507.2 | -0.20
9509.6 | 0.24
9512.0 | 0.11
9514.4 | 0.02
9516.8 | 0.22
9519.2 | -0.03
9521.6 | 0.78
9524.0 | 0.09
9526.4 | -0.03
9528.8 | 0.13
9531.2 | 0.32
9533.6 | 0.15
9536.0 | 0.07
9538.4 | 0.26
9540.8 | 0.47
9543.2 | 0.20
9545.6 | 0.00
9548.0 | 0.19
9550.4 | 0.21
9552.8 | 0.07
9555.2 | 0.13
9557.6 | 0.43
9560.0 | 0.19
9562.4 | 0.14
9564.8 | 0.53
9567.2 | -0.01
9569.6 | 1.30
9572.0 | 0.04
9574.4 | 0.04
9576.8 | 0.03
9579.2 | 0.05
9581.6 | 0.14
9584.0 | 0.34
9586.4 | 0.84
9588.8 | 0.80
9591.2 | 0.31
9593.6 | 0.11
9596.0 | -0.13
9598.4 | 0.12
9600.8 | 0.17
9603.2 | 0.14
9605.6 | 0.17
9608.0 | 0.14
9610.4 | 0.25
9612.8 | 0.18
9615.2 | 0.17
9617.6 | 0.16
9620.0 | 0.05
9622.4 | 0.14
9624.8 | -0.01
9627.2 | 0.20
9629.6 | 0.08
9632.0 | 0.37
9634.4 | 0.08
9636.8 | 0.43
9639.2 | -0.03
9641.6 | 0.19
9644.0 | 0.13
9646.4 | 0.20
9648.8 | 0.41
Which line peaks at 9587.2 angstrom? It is [O III]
